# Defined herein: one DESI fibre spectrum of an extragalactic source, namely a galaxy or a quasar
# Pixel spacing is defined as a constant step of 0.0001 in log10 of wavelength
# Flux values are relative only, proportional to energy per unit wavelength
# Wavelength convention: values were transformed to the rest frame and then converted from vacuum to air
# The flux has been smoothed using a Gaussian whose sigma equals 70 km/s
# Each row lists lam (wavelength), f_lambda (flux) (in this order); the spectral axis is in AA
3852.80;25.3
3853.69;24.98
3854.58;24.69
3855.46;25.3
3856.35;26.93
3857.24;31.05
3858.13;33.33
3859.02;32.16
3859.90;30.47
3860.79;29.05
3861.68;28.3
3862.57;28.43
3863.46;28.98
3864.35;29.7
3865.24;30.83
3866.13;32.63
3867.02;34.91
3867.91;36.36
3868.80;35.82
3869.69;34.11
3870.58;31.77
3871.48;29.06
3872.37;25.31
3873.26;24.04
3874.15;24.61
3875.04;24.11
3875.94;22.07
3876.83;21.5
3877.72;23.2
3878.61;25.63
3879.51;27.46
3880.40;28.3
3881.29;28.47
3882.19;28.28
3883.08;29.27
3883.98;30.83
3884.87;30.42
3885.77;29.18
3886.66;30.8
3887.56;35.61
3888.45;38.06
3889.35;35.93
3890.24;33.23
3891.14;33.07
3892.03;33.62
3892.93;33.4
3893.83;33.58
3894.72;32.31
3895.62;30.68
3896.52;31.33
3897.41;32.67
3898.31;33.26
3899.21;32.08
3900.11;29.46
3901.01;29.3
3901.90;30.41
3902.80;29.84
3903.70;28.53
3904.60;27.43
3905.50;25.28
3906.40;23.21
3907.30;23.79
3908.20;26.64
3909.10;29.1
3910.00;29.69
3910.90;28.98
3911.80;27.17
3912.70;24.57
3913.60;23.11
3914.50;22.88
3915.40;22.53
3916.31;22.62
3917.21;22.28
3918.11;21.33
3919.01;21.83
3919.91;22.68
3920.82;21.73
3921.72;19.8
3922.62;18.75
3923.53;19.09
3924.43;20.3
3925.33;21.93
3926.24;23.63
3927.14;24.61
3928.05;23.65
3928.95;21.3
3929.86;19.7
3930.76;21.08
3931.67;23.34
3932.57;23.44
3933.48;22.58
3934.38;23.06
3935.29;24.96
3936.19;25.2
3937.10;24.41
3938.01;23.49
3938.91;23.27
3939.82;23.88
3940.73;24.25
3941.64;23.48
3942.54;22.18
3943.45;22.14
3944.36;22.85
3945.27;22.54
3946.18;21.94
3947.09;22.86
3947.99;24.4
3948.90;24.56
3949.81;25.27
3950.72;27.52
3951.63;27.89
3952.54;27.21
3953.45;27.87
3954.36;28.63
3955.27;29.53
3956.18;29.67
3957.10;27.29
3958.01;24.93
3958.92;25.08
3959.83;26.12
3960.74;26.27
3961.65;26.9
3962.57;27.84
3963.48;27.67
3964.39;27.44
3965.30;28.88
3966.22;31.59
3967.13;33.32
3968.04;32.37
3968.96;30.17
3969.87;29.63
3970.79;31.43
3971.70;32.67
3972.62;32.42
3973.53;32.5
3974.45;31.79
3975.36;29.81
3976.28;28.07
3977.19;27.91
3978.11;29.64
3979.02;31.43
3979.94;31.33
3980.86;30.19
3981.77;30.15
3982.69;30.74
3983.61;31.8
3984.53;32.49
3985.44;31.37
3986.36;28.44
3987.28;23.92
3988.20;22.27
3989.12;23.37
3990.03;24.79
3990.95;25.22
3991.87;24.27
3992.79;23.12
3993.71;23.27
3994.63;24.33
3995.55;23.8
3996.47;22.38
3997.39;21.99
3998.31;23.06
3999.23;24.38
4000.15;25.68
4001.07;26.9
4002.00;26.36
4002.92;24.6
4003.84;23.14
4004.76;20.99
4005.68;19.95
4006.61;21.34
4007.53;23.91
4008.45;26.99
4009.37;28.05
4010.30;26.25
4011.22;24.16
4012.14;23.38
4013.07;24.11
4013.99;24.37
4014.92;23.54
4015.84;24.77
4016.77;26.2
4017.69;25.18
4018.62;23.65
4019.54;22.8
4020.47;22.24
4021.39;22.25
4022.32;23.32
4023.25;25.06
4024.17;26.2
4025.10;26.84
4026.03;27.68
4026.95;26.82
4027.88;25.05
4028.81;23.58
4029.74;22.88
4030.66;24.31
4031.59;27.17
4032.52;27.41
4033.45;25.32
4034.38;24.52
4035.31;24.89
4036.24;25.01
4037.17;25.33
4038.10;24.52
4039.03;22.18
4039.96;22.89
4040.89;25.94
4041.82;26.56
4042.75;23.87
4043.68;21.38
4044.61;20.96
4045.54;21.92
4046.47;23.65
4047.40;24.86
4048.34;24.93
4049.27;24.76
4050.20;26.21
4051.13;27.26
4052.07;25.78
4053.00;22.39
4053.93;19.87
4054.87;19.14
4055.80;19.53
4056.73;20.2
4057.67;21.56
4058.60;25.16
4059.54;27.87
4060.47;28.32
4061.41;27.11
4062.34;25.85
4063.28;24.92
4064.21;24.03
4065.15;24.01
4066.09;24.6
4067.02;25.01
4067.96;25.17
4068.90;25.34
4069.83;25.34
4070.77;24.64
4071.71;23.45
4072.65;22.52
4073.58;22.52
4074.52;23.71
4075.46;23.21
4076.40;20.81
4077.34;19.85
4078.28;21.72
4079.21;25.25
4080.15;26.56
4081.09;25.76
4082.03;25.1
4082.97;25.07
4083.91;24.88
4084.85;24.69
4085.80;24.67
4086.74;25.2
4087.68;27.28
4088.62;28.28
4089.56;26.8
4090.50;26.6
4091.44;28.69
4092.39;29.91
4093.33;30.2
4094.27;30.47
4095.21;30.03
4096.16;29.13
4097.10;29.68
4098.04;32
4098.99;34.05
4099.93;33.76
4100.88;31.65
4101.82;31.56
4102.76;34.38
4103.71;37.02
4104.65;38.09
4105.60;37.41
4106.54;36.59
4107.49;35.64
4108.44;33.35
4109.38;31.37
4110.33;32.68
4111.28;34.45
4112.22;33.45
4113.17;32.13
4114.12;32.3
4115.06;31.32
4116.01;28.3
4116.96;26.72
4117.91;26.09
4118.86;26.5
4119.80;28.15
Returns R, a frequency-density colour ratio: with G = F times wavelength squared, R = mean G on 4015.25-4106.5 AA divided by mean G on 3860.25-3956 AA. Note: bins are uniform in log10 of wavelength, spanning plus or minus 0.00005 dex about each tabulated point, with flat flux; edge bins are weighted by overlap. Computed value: 1.04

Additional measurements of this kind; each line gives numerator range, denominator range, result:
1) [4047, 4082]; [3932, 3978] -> 0.95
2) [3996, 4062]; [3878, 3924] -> 0.93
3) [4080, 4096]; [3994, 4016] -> 1.17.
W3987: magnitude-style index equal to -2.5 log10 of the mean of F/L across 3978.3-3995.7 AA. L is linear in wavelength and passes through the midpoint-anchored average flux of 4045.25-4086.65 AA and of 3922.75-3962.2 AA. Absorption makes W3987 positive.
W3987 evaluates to -0.13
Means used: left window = 24.2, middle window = 27.3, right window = 24.1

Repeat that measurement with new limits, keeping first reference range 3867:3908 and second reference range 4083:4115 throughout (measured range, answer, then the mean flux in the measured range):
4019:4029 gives 0.23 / 24.7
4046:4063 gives 0.26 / 24.1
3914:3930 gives 0.35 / 21.7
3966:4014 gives 0.13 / 27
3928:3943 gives 0.28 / 23.1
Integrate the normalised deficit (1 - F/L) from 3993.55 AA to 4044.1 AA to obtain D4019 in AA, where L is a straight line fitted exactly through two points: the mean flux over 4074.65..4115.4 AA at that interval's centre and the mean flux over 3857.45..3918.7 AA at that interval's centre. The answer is 8.5 AA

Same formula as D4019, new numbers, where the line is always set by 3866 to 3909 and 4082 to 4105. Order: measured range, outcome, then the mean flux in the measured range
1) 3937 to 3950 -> 2.78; 23.4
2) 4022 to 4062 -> 7.05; 24.4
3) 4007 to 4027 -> 3.26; 24.9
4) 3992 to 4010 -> 3.49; 23.9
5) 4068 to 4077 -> 1.85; 23.5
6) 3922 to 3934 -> 3.21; 21.8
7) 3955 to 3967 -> 0.79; 27.8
